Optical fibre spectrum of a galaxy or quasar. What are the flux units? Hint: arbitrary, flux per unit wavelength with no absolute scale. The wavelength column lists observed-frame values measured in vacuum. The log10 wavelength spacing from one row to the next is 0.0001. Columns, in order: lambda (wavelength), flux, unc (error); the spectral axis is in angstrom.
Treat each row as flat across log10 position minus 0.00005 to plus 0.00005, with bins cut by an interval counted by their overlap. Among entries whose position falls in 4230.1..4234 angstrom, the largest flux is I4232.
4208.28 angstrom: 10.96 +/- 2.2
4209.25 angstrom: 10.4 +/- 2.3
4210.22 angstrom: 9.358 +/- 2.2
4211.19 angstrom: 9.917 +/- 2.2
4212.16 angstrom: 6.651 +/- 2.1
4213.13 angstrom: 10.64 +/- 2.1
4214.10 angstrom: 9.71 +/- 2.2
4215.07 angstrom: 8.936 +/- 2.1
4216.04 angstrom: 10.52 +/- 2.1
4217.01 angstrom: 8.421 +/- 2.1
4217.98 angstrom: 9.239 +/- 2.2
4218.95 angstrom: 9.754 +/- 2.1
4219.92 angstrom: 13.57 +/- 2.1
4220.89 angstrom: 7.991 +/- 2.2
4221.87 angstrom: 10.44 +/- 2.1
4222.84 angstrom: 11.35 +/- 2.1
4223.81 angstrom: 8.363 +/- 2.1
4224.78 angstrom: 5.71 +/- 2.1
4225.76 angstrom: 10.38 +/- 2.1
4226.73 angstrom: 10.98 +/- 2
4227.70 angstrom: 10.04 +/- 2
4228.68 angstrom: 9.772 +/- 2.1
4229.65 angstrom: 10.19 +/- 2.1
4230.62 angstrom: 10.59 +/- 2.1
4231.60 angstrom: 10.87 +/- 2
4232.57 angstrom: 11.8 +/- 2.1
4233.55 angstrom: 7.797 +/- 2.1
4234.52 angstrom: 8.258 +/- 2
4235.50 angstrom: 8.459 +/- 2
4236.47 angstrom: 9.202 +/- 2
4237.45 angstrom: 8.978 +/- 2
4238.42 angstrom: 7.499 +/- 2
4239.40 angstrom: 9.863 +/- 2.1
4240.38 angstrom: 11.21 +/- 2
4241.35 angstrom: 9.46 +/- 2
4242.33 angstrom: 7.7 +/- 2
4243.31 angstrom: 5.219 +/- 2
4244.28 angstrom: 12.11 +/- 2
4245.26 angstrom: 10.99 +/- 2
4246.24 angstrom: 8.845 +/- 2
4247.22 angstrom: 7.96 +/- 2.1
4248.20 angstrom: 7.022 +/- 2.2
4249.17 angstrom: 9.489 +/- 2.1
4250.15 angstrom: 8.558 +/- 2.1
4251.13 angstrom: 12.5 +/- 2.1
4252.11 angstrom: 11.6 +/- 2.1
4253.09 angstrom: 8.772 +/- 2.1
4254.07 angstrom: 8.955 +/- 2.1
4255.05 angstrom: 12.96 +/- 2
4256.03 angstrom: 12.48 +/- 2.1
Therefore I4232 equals 11.8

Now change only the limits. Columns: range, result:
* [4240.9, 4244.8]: 12.11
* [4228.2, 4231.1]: 10.59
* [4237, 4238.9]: 8.978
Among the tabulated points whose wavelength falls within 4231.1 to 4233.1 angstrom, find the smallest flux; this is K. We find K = 10.87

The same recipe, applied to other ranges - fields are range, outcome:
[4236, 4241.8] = 7.499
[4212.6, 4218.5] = 8.421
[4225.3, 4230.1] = 9.772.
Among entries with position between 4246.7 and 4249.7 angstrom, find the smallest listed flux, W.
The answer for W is 7.022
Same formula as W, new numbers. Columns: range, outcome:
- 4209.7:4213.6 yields 6.651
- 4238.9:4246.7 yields 5.219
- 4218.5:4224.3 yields 7.991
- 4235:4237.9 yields 8.459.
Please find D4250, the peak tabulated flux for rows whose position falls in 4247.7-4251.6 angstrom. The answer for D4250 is 12.5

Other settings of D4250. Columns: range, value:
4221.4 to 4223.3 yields 11.35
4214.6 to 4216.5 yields 10.52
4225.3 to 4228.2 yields 10.98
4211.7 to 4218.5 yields 10.64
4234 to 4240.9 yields 11.21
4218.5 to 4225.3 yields 13.57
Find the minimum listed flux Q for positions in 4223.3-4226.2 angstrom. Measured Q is 5.71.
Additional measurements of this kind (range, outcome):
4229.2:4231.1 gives 10.19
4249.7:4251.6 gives 8.558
